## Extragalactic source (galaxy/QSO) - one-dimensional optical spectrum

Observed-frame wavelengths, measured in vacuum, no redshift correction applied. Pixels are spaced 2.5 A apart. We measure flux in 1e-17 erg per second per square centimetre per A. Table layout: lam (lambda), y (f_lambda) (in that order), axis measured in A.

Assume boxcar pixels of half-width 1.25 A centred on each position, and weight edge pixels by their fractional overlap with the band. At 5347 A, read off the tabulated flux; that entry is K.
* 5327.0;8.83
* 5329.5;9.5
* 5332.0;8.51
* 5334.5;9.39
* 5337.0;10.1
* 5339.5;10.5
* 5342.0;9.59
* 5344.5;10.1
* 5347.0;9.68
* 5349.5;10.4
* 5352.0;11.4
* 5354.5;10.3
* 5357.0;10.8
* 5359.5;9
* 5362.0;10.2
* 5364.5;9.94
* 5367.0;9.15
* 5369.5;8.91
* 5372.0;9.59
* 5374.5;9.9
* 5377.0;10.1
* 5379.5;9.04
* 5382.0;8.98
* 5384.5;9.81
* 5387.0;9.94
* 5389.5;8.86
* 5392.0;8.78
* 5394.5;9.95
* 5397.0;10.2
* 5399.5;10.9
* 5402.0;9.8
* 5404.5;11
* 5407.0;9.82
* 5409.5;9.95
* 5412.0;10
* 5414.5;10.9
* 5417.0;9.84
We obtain 9.68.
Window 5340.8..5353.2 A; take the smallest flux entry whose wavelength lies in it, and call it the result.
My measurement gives 9.59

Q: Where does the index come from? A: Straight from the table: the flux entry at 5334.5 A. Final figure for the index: 9.39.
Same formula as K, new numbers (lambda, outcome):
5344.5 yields 10.1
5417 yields 9.84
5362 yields 10.2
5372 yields 9.59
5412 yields 10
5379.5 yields 9.04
